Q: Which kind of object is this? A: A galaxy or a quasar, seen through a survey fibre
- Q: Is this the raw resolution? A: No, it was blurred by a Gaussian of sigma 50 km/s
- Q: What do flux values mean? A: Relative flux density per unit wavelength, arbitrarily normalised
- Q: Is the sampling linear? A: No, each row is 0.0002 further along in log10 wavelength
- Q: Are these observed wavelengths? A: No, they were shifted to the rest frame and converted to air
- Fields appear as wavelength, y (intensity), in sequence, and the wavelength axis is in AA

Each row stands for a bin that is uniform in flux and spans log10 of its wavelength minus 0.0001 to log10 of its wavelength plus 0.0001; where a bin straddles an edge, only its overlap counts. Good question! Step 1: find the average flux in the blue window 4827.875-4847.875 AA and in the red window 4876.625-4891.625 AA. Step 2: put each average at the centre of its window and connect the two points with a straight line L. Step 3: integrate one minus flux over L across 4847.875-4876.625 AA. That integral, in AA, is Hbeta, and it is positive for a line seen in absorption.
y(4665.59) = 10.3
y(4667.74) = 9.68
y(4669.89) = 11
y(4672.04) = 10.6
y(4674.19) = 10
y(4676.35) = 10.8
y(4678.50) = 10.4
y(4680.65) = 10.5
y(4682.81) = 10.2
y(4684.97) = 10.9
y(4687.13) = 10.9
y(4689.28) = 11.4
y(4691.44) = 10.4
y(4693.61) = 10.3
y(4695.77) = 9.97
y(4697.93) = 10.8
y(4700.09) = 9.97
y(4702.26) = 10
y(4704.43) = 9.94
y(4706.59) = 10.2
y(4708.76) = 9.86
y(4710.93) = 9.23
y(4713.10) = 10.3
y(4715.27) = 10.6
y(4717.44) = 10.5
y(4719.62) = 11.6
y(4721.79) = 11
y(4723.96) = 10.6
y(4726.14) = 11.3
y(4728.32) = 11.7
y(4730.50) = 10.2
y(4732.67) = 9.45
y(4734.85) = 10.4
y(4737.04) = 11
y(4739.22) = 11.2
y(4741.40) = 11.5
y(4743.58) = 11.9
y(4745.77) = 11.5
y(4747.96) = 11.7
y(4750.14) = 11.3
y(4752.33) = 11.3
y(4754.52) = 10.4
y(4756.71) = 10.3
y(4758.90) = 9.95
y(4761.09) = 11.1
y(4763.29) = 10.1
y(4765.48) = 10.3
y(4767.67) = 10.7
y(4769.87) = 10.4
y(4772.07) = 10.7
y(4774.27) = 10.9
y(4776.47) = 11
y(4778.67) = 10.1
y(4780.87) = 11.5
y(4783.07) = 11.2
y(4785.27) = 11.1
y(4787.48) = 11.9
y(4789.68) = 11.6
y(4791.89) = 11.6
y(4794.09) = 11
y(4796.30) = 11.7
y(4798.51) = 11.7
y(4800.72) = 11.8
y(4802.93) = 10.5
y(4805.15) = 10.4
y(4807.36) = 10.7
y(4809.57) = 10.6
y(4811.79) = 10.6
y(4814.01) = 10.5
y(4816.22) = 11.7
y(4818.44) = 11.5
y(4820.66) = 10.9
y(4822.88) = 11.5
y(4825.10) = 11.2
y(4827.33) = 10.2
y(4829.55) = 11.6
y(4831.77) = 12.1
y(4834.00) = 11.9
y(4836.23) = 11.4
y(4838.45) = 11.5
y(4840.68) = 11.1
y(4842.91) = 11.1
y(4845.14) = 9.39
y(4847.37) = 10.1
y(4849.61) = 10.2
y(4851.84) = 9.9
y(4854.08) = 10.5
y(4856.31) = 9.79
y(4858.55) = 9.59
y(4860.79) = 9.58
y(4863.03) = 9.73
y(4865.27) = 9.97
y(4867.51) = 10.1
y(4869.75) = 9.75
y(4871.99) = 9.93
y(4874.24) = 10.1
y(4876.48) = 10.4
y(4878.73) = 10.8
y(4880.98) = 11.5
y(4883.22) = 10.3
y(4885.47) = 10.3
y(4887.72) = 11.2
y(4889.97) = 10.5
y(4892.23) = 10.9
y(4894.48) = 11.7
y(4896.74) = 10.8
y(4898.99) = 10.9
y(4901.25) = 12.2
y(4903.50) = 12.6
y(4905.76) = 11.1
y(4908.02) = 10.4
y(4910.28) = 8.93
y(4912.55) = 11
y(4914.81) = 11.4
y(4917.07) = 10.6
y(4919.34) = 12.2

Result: 2.6 AA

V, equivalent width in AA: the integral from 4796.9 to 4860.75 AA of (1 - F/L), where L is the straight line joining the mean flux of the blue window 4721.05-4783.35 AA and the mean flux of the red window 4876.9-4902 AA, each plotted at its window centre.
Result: 0.44 AA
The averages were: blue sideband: 10.8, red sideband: 11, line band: 10.8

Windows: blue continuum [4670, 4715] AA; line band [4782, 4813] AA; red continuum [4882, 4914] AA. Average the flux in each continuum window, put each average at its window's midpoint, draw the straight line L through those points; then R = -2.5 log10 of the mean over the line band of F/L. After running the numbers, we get -0.05 mag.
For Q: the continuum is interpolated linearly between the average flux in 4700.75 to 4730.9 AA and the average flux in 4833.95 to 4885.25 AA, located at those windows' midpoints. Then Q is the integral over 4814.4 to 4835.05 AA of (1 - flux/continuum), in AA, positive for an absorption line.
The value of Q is -2.0 AA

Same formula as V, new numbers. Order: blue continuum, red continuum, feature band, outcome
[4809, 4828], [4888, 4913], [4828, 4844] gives -0.73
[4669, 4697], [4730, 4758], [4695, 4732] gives 1.06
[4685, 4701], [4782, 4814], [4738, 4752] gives -0.83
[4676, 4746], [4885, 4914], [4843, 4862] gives 1.64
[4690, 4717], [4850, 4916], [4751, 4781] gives -0.91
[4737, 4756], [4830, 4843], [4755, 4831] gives 3.18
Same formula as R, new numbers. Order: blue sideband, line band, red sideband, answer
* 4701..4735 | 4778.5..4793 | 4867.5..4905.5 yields -0.08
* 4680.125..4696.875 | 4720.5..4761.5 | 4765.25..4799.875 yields -0.01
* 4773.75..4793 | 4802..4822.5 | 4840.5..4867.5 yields -0.01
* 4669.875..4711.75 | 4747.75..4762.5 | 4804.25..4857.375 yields -0.02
